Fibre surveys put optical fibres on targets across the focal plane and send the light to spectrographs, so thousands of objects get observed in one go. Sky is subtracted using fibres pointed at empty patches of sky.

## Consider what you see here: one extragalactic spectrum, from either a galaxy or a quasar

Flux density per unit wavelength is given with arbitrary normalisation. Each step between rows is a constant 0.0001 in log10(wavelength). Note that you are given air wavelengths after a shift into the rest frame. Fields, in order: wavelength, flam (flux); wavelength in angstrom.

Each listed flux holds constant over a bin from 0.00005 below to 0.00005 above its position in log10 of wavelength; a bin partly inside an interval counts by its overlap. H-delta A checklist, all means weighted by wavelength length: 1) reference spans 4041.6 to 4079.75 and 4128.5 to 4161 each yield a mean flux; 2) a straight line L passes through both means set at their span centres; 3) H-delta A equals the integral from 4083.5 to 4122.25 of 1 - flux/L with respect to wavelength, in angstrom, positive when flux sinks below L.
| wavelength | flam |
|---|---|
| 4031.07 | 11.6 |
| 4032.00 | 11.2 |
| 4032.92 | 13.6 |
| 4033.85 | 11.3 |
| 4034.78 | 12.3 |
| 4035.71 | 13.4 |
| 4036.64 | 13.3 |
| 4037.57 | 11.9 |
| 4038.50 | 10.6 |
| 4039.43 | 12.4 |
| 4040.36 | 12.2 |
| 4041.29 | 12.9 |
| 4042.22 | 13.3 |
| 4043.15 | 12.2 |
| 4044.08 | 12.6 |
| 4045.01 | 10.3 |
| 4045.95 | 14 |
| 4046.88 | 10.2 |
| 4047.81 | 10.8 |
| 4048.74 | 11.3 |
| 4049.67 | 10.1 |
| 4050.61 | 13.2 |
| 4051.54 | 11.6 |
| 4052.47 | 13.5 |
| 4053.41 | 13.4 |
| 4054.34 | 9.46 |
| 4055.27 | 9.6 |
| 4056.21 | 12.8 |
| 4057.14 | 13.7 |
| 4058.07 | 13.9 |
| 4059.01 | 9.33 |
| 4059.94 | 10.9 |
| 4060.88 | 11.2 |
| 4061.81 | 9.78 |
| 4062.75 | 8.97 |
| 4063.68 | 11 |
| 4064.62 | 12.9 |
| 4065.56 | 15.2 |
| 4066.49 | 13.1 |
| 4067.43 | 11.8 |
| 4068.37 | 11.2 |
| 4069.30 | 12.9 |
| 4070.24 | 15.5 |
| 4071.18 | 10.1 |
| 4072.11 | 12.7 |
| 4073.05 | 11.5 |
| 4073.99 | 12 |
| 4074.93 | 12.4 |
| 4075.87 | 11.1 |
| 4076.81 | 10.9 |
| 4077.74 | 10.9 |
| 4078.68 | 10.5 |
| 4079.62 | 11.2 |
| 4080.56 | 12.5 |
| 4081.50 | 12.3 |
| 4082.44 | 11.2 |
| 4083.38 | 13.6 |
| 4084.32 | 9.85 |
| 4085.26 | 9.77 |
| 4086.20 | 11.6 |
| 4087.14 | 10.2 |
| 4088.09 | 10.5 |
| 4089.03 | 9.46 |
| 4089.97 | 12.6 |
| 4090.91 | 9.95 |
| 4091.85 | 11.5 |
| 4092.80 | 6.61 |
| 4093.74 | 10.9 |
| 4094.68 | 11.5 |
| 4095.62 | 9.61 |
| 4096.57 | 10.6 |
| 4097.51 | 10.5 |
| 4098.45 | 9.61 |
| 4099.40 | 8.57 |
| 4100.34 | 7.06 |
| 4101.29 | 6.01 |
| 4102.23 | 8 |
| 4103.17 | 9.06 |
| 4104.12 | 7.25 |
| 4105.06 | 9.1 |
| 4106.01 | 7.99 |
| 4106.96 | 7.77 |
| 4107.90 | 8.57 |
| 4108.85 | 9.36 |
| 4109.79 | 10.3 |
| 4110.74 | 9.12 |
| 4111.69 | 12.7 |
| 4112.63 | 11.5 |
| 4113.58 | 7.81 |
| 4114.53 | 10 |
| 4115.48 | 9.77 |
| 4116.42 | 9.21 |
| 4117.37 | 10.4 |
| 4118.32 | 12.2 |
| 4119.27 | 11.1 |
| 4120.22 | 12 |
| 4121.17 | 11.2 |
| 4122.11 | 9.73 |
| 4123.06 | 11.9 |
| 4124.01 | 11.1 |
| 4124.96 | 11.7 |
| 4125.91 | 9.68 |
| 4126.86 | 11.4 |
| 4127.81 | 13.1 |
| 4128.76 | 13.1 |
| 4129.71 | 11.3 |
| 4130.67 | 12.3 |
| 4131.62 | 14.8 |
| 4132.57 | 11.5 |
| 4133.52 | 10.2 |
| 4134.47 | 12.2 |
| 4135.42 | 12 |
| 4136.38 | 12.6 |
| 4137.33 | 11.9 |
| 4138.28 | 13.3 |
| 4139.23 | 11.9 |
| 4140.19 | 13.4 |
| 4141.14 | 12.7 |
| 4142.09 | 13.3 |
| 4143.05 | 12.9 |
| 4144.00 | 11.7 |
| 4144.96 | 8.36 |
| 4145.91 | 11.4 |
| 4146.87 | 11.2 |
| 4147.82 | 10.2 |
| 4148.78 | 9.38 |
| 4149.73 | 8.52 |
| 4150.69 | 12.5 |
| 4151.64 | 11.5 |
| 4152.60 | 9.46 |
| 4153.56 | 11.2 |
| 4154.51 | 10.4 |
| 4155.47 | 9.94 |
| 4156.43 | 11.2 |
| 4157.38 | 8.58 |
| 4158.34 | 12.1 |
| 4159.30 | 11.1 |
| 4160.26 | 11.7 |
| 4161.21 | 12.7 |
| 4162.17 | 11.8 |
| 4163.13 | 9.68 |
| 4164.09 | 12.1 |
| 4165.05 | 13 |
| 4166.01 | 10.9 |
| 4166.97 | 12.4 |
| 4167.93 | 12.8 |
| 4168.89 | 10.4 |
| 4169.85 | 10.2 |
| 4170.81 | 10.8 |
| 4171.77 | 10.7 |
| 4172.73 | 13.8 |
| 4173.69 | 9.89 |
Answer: 6.1 angstrom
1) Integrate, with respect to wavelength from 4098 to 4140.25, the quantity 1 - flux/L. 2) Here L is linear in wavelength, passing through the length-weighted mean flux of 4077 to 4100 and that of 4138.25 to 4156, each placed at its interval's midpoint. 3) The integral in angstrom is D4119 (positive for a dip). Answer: 1.5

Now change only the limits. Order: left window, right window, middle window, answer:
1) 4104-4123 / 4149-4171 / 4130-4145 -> -2.5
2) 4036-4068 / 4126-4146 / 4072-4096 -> 1.9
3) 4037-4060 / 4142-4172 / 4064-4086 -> -0.5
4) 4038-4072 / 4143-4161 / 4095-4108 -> 3.1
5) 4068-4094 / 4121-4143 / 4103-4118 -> 3.0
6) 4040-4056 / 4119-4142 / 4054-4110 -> 5.7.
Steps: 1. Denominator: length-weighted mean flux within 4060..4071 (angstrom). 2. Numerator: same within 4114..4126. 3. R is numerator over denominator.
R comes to 0.90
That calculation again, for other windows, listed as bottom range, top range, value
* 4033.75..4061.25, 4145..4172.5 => 0.92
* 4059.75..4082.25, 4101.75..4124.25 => 0.84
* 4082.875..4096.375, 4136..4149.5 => 1.11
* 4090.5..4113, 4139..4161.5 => 1.20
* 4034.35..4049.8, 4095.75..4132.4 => 0.85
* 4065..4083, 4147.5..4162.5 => 0.89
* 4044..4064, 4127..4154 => 1.02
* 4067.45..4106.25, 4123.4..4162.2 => 1.09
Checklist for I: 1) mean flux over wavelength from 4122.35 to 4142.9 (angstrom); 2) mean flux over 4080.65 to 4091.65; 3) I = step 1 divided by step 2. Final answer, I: 1.10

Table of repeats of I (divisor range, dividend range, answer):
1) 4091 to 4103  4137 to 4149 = 1.27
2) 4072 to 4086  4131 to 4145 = 1.07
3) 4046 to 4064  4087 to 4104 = 0.84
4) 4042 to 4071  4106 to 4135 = 0.91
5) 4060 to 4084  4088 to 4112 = 0.79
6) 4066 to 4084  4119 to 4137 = 0.98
